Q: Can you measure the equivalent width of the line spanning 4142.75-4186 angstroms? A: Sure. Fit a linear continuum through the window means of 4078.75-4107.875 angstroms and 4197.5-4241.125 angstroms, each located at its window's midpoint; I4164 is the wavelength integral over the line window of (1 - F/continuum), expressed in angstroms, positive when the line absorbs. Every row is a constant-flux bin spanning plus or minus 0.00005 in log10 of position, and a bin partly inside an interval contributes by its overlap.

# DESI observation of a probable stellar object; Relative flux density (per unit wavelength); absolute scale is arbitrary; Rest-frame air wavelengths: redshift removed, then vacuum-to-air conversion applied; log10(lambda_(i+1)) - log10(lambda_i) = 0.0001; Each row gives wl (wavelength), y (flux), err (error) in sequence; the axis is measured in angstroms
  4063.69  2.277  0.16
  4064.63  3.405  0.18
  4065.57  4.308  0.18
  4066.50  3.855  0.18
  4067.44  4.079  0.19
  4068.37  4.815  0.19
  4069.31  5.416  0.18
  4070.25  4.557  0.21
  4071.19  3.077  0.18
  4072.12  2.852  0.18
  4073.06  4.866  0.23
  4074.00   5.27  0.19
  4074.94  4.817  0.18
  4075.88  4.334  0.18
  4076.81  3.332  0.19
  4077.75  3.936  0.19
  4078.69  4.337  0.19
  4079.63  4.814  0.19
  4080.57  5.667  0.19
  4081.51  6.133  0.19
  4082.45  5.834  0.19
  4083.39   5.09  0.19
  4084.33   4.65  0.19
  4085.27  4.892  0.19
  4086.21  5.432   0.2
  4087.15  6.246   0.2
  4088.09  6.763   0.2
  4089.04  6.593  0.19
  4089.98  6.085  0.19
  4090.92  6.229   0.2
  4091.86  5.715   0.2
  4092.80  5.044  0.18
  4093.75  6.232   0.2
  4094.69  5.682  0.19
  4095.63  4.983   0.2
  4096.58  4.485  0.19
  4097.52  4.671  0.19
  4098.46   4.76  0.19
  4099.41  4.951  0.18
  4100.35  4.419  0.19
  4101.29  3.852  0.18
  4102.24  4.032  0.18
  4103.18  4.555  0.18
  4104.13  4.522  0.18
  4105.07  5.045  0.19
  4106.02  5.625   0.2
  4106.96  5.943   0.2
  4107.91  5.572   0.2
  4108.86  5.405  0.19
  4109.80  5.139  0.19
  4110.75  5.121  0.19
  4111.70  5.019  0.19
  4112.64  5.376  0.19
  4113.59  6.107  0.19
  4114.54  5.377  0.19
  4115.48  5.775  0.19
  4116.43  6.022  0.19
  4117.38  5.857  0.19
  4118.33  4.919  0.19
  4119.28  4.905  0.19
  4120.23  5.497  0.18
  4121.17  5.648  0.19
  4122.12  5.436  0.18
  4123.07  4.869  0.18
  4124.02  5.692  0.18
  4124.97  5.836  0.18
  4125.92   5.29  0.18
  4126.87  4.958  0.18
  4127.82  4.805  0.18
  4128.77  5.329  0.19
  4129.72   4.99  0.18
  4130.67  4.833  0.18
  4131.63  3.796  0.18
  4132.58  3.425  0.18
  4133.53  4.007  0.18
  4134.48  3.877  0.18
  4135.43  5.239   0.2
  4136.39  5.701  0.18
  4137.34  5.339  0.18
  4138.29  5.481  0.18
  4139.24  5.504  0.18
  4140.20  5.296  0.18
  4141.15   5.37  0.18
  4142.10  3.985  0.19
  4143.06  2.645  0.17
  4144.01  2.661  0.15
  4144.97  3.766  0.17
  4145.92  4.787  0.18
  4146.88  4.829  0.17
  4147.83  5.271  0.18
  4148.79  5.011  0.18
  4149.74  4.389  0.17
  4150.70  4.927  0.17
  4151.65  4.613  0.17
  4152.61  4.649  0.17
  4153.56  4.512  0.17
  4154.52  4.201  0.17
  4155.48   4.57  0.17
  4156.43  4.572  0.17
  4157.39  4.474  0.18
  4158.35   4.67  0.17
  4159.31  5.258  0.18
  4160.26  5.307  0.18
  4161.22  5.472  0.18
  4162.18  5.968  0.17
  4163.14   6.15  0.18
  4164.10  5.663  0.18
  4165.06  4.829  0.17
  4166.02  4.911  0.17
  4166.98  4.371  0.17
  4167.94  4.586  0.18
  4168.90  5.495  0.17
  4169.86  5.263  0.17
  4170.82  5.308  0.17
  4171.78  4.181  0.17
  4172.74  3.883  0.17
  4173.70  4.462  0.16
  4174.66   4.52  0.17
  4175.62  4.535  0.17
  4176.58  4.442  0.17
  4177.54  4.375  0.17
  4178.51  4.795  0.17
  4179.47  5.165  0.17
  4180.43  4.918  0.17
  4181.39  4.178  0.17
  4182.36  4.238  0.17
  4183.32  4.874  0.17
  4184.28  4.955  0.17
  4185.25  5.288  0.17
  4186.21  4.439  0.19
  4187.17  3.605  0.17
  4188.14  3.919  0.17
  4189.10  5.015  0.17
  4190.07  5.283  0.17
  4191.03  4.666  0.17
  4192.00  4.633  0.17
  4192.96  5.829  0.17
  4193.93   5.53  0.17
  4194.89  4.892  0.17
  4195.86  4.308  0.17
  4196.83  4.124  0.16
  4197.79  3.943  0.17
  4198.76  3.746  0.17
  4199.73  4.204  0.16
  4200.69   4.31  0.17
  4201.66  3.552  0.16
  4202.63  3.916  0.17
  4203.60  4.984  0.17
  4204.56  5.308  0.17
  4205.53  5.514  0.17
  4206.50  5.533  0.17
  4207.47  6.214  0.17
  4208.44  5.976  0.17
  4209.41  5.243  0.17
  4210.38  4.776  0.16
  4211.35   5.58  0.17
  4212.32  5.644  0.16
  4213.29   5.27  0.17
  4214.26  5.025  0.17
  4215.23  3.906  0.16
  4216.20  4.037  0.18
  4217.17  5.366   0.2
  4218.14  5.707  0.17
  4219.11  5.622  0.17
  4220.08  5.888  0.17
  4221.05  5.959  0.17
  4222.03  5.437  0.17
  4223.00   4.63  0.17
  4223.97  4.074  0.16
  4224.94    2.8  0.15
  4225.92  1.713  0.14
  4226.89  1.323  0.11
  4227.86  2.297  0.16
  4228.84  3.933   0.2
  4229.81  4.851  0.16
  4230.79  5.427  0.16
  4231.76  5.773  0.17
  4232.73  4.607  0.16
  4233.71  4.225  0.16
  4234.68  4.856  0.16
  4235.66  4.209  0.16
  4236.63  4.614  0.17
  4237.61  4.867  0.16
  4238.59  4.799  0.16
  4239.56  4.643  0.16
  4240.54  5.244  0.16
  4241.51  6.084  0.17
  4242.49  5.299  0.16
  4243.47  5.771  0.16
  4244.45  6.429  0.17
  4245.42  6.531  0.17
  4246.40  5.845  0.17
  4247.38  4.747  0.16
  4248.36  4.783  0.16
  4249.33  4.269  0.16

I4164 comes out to 1.9 angstroms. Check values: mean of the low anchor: 5.29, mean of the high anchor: 4.66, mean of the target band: 4.72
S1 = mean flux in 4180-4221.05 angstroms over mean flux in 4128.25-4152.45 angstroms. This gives 1.06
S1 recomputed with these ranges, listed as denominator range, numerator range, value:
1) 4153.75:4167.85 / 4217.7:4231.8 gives 0.86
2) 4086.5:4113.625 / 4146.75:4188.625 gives 0.90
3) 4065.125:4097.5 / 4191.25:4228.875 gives 0.93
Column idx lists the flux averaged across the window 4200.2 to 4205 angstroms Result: 4.41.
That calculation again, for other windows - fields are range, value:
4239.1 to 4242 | 5.33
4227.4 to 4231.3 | 4.15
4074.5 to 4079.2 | 4.16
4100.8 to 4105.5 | 4.4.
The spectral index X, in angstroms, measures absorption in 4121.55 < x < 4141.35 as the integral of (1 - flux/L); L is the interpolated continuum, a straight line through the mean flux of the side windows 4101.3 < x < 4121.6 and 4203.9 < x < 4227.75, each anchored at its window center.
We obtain 0.7 angstroms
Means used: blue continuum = 5.27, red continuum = 4.82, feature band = 5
